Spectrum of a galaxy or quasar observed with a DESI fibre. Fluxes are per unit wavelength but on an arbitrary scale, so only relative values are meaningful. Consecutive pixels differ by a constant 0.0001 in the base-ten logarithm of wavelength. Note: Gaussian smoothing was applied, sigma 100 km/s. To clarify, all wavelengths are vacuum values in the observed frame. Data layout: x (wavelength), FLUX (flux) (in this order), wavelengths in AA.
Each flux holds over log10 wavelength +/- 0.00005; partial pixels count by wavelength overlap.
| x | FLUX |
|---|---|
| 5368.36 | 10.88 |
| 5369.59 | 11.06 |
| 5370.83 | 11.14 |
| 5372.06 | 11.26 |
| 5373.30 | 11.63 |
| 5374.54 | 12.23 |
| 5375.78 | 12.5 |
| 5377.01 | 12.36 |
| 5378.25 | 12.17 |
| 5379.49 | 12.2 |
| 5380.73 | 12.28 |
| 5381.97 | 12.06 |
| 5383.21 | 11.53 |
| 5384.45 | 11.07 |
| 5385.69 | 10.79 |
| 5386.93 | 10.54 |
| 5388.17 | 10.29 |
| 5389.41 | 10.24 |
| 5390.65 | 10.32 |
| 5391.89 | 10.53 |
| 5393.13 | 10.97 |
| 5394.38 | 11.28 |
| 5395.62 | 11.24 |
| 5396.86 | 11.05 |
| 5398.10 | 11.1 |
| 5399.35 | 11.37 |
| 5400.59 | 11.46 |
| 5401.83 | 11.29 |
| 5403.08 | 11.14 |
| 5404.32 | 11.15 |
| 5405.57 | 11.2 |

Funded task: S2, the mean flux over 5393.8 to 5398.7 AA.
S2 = 11.2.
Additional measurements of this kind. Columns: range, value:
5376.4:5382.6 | 12.2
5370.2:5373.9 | 11.3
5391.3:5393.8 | 10.7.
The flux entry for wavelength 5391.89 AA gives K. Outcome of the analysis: 10.53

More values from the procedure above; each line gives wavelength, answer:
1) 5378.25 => 12.17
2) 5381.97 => 12.06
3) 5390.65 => 10.32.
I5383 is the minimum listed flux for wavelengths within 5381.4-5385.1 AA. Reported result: 11.07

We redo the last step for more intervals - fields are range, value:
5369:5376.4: 11.06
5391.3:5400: 10.53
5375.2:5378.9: 12.17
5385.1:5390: 10.24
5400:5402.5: 11.29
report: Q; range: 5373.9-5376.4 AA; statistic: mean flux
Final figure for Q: 12.4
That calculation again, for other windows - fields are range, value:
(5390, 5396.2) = 10.9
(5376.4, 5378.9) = 12.2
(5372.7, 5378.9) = 12.2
